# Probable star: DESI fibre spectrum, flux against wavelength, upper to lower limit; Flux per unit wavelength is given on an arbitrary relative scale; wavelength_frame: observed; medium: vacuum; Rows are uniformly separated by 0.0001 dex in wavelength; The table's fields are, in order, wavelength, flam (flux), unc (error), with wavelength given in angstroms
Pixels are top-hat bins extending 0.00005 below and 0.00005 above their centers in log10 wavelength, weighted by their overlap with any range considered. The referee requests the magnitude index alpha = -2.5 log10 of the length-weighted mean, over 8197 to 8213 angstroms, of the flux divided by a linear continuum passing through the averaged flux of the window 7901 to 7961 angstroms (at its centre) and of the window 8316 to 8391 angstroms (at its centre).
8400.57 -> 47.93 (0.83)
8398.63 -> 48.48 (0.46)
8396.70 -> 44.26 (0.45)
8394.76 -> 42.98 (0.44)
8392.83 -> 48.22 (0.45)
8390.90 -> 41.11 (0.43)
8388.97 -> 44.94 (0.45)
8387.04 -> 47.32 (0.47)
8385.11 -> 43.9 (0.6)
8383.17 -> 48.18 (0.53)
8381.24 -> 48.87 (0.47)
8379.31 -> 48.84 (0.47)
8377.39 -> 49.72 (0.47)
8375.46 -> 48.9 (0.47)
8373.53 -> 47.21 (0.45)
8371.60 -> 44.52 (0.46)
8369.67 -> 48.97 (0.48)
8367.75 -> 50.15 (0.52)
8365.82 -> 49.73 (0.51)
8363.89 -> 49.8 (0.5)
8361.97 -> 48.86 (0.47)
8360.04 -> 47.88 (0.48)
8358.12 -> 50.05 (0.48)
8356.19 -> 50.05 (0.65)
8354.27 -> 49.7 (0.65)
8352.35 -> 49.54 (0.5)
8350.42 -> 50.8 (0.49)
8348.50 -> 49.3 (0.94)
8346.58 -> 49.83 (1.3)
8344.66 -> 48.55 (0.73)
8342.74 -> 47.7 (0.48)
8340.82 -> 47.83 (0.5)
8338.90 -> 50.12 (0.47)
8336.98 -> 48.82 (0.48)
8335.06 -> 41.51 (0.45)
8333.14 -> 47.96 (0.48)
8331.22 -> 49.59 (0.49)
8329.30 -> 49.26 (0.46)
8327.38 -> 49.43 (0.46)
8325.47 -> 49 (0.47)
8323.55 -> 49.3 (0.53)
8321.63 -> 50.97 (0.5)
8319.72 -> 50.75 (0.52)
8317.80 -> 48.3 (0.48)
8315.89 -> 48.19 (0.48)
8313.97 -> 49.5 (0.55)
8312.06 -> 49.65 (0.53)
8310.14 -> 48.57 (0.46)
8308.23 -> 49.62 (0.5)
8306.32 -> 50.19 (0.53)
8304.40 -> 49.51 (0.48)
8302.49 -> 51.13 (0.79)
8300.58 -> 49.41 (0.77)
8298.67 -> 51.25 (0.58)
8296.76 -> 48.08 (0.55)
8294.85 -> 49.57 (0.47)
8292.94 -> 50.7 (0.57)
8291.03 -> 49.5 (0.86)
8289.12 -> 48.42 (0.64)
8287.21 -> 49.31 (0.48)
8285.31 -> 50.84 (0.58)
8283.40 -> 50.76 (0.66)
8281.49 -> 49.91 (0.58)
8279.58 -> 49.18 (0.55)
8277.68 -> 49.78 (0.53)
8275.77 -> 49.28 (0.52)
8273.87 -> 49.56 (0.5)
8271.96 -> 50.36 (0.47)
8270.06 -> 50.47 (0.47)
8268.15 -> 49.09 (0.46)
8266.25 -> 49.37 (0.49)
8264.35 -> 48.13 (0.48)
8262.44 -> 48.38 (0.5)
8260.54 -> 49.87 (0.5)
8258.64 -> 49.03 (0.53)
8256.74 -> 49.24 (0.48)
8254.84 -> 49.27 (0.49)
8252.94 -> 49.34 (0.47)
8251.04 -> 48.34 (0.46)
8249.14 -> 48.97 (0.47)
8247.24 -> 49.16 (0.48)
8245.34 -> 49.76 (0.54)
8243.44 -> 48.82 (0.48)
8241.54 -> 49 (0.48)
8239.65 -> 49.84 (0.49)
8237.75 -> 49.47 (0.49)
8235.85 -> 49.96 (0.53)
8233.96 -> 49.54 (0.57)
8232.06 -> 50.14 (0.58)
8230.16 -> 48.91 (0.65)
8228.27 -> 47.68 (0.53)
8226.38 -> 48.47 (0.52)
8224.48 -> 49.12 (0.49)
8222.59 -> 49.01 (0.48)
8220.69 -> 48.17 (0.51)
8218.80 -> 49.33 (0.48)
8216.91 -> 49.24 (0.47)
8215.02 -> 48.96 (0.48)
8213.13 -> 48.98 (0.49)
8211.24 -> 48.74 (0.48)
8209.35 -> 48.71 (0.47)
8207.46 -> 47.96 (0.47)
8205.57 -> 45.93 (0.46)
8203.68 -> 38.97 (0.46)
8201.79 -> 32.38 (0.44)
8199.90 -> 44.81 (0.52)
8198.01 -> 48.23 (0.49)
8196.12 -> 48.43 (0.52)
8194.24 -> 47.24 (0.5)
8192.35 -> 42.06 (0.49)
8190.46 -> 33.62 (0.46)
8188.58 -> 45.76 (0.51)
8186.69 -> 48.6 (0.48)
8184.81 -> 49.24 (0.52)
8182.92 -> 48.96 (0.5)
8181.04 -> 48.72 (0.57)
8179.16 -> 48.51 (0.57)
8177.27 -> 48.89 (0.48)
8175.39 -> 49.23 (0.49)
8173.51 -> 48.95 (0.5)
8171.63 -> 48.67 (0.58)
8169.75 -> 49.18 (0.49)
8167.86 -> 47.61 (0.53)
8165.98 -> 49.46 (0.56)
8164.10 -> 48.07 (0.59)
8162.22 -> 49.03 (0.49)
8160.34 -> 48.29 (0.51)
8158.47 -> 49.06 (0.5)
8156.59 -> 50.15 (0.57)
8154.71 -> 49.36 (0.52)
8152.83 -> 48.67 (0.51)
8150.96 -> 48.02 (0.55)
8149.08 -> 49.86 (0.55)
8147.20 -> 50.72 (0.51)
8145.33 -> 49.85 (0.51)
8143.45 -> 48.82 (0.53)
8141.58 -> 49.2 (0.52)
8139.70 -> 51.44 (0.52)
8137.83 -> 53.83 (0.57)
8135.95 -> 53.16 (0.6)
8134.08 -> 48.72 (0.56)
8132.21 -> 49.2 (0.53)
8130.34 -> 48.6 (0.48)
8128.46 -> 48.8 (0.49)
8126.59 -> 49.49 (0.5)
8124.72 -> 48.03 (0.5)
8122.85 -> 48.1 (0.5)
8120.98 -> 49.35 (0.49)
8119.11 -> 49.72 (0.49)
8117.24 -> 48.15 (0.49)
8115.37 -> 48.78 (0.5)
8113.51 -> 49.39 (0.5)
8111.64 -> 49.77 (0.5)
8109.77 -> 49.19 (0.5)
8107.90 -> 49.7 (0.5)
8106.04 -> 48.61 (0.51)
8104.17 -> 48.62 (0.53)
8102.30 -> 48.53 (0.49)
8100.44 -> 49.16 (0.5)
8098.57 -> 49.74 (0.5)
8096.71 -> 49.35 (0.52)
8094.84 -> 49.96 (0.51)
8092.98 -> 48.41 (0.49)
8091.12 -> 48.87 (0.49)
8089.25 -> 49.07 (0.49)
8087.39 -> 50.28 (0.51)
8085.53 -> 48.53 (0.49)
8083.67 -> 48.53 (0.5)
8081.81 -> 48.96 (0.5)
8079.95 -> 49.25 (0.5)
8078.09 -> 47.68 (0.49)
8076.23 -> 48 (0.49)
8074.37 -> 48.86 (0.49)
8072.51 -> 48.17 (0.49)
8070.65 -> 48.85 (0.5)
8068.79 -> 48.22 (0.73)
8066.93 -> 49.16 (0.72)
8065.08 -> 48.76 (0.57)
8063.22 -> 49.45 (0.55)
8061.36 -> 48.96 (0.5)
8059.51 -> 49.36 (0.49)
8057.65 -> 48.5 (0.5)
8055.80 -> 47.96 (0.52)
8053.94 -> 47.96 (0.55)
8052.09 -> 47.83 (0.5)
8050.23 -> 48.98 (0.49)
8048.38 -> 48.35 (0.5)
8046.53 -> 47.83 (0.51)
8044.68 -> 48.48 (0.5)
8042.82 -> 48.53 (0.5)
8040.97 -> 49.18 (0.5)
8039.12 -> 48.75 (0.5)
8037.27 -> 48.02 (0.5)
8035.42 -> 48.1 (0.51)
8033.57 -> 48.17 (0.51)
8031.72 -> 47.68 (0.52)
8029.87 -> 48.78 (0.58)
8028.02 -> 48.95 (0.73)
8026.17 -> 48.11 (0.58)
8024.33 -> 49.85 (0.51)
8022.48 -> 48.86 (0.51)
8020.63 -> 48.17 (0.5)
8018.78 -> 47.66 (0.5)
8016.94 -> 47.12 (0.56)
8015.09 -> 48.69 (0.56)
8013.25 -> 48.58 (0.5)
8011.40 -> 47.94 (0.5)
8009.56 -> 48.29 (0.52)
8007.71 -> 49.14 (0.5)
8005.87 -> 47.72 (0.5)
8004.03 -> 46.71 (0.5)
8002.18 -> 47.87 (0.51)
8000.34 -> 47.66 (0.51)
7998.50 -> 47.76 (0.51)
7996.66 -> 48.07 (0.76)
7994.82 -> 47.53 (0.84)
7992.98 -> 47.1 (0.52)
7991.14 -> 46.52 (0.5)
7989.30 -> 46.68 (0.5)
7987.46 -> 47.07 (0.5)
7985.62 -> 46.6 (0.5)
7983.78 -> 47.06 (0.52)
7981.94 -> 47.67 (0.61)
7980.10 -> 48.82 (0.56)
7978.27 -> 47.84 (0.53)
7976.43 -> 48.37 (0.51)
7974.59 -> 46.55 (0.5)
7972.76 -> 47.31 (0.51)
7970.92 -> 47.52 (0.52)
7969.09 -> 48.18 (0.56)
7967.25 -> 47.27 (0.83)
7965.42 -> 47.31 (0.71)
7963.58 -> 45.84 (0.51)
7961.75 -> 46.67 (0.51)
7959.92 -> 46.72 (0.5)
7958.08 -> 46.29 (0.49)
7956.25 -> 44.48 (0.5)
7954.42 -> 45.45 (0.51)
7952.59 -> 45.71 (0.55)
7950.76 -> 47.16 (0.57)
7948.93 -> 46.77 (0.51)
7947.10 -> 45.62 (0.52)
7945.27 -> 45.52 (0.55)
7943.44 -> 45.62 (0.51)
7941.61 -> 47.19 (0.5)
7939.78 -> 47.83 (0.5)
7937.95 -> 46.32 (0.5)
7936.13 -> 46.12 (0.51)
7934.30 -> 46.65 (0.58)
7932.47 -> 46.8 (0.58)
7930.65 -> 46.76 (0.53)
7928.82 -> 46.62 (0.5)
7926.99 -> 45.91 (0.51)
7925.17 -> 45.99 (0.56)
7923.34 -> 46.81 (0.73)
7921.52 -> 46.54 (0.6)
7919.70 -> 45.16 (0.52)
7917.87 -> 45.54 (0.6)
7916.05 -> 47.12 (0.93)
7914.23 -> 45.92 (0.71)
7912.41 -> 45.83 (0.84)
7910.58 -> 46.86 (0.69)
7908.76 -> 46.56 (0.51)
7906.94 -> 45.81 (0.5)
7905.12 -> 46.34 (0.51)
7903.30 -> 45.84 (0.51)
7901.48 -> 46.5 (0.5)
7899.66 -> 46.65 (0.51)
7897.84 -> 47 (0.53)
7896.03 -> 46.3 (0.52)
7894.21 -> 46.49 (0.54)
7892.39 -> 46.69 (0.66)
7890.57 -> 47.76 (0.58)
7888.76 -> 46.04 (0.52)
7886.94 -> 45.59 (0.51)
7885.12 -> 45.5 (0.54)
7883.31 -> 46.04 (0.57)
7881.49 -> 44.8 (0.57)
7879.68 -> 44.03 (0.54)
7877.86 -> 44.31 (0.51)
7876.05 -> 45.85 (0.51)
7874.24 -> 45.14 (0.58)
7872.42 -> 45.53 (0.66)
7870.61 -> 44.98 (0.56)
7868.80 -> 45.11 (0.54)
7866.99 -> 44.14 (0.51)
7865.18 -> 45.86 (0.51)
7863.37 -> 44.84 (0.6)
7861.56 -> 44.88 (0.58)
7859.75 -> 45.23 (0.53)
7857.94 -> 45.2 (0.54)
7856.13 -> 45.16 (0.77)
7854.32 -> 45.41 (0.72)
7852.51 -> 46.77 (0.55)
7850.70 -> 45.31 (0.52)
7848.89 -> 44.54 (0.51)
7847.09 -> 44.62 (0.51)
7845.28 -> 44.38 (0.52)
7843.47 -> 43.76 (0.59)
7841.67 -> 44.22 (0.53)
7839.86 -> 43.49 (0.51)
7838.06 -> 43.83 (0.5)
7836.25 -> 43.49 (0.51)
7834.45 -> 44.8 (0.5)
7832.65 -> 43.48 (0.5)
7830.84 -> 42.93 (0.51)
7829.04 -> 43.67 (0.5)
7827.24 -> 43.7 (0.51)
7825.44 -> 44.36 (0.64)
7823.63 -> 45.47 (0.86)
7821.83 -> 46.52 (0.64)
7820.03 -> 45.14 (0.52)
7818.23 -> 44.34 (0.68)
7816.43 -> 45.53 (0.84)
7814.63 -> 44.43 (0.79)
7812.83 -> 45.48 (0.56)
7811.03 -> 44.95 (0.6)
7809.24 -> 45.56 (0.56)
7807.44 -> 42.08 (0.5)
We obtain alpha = 0.07 mag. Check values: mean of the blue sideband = 46.3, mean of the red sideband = 48.5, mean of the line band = 44.7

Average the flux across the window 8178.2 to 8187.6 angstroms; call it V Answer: 48.8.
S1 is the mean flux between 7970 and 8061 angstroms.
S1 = 48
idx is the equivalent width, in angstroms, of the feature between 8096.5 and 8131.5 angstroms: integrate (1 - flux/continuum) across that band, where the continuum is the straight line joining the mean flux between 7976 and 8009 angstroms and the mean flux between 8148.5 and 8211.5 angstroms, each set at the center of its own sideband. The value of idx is -1.3 angstroms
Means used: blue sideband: 47.6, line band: 49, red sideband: 47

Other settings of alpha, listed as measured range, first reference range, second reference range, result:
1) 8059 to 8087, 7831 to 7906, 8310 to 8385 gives -0.04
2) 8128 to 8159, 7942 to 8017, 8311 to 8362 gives -0.04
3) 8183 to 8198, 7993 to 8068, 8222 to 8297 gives 0.08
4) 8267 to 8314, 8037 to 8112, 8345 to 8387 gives -0.02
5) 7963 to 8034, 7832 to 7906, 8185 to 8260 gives -0.04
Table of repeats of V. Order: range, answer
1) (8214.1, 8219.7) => 49.2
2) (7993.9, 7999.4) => 47.8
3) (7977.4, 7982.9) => 48.1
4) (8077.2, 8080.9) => 48.5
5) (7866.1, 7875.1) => 45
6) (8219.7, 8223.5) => 48.5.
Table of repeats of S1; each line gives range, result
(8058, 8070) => 48.9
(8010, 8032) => 48.4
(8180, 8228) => 46.4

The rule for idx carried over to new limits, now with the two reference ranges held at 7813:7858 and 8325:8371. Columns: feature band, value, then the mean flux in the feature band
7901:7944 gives -1.0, 46.4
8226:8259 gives -0.8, 49.2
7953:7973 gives -0.4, 46.6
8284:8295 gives -0.3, 49.8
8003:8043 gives -1.9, 48.3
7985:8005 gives -0.6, 47.2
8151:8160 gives -0.3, 49.2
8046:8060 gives -0.6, 48.3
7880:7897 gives -0.4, 46.1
